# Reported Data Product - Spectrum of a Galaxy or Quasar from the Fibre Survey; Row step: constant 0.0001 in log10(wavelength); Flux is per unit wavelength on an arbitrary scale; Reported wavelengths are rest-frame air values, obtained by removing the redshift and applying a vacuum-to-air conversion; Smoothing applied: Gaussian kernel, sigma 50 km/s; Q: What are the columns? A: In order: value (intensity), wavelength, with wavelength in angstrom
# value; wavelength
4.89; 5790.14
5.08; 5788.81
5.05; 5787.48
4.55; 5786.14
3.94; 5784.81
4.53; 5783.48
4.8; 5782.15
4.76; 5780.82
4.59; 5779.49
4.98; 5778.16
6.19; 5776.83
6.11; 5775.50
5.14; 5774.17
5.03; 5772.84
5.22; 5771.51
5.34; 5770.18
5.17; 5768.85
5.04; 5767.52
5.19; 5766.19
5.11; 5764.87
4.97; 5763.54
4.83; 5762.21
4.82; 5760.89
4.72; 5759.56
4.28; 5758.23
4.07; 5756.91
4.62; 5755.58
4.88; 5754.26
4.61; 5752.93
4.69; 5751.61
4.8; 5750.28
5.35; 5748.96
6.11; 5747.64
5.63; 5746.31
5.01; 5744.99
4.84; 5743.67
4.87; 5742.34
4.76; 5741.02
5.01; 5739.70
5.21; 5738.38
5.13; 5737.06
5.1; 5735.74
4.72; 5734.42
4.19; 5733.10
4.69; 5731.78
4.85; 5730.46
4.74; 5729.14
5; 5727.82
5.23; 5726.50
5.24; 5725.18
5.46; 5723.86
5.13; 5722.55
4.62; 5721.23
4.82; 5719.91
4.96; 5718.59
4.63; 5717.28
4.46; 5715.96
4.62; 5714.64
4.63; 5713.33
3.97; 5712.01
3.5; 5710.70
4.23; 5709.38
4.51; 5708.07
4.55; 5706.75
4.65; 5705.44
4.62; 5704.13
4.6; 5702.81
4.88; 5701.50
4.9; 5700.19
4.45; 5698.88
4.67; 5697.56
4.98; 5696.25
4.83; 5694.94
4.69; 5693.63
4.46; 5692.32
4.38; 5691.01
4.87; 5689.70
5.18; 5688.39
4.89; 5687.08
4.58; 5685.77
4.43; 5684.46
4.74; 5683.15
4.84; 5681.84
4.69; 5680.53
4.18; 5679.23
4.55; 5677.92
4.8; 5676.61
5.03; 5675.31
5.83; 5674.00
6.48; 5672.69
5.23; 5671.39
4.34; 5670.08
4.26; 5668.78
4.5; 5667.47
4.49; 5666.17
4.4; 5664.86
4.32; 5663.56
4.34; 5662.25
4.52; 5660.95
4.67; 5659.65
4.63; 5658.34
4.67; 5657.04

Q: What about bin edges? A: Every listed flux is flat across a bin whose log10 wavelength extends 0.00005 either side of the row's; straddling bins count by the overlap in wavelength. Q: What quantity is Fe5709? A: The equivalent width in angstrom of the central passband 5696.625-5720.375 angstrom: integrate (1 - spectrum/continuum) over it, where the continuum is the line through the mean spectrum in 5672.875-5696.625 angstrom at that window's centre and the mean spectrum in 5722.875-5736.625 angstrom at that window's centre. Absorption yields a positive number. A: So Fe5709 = 1.6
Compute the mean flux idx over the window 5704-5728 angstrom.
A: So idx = 4.67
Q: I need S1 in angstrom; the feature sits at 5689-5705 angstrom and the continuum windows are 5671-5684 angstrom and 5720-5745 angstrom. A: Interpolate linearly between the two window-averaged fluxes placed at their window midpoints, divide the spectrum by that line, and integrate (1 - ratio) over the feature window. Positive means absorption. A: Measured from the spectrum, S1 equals 0.95 angstrom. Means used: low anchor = 5.03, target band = 4.7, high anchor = 4.93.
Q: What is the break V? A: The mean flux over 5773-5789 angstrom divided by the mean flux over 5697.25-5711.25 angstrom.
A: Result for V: 1.10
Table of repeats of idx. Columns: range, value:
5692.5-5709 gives 4.68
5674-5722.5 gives 4.64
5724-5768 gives 4.92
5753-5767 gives 4.75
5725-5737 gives 4.86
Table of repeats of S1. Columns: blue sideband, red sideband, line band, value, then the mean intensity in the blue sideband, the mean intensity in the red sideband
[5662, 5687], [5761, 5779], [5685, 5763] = 3.5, 4.75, 5.24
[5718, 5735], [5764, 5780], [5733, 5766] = 1.1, 4.89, 5.26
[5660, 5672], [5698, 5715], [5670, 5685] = -1.6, 4.49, 4.47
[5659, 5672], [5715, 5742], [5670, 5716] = -0.4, 4.5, 4.89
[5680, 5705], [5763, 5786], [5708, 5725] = 0.8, 4.72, 5.05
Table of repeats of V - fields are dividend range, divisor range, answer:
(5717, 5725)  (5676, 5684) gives 1.07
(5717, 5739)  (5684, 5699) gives 1.05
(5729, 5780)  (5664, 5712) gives 1.07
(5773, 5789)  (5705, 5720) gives 1.12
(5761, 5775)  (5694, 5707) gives 1.08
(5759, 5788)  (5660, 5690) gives 1.05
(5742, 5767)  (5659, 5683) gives 1.04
